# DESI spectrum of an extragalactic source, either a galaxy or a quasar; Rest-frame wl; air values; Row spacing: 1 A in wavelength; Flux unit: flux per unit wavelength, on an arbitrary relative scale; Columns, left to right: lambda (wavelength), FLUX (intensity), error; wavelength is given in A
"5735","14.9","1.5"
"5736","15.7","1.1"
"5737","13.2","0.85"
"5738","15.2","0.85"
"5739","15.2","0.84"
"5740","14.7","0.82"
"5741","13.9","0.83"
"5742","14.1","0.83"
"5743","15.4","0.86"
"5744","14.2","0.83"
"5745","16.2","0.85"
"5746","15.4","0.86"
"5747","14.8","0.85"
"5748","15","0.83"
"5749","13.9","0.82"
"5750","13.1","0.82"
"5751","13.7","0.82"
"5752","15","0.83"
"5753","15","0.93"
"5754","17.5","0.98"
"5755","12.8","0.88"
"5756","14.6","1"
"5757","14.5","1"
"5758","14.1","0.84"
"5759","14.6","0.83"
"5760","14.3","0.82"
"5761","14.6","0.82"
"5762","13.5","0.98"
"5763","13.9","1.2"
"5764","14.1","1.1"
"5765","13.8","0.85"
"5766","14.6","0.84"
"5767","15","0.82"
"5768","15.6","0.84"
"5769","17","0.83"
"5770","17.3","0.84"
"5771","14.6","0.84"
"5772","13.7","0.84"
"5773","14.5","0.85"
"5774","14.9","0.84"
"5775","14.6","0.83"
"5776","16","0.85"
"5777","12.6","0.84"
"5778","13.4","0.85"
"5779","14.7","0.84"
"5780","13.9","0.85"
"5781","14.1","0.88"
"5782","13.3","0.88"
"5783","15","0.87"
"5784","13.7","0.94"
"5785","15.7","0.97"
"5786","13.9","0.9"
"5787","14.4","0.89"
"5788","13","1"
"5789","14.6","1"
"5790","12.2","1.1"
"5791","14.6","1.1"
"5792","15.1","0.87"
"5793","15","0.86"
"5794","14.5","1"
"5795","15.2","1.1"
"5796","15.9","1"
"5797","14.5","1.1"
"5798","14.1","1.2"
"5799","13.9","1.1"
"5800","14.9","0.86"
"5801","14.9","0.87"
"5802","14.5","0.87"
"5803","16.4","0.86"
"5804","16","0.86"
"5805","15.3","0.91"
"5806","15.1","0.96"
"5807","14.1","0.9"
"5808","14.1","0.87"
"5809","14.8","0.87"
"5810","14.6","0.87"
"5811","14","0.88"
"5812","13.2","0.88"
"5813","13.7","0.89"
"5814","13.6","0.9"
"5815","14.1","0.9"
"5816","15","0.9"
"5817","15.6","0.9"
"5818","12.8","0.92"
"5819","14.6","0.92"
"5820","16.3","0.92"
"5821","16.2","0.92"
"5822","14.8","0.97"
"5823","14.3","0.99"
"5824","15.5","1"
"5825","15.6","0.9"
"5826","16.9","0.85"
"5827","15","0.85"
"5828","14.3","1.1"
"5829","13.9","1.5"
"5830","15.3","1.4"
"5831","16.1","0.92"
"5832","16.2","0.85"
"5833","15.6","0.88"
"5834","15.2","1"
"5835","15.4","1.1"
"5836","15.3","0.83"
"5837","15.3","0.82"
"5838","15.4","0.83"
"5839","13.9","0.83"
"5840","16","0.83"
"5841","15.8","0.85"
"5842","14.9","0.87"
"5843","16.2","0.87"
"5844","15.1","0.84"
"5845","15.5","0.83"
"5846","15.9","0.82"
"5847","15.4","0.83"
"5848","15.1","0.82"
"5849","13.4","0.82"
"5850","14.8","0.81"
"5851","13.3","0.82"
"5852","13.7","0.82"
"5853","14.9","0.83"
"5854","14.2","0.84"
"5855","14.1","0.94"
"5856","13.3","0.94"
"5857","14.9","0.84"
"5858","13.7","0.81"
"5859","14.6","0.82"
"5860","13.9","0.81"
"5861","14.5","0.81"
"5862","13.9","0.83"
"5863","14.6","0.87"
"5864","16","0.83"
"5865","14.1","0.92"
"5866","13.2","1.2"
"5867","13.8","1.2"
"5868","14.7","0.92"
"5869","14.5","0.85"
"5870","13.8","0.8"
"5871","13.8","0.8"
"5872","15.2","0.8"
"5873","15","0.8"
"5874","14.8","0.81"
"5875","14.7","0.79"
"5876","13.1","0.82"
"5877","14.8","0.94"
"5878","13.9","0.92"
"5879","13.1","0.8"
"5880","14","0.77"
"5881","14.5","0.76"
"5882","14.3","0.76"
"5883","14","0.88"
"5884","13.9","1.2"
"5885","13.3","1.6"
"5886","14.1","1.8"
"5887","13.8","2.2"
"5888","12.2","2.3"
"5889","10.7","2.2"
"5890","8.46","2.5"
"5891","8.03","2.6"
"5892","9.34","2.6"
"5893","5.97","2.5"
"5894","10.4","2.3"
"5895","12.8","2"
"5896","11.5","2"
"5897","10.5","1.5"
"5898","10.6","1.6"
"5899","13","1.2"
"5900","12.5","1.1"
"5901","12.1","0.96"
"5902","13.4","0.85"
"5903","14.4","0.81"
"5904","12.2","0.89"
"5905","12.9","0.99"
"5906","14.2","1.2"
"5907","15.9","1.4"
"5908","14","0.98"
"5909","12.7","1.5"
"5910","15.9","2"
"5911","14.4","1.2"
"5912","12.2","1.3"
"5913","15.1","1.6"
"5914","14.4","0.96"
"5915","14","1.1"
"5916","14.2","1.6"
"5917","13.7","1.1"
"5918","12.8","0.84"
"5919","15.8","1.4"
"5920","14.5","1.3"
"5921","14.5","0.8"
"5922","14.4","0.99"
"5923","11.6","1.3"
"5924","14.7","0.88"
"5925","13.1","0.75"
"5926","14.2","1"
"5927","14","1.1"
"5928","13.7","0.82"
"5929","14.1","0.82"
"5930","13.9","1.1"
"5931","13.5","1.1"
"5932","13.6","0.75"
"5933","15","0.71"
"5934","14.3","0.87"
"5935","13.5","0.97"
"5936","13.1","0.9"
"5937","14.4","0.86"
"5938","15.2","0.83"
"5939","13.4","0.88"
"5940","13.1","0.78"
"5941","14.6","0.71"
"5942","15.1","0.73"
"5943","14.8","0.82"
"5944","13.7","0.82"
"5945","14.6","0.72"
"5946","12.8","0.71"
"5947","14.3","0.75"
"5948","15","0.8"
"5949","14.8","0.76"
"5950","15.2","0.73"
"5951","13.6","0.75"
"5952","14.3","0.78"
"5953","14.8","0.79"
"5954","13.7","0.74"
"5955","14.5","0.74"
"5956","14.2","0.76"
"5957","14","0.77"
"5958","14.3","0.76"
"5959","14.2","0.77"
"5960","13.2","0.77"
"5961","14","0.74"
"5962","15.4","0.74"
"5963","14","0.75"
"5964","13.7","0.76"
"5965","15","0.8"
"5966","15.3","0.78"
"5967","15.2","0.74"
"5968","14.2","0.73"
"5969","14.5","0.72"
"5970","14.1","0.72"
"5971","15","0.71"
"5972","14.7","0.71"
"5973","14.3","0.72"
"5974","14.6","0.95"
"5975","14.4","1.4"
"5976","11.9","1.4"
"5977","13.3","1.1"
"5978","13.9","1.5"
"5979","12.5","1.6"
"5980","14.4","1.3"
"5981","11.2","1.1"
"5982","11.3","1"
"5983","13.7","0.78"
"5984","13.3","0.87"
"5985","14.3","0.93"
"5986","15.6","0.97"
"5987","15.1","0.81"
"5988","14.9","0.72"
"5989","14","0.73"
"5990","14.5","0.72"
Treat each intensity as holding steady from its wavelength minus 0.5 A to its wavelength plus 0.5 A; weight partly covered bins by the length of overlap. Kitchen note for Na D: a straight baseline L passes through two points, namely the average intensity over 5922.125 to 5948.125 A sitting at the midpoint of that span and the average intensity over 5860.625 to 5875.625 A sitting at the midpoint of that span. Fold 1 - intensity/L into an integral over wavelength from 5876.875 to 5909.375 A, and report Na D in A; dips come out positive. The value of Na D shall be 4.1 A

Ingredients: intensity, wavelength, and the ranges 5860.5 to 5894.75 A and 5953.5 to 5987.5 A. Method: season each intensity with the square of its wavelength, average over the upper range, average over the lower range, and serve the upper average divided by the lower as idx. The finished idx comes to 1.10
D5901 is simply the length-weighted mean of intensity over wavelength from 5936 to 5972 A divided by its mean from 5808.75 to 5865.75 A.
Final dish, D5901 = 0.97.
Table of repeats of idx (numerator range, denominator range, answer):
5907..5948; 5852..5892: 1.05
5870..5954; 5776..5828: 0.96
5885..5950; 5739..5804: 0.96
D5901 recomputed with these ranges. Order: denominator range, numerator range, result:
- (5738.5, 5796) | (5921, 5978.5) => 0.97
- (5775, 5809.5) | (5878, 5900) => 0.82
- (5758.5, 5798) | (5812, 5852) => 1.04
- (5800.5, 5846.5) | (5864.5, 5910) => 0.86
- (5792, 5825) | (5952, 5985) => 0.95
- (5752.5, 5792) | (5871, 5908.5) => 0.88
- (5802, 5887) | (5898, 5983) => 0.95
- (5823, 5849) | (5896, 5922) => 0.89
